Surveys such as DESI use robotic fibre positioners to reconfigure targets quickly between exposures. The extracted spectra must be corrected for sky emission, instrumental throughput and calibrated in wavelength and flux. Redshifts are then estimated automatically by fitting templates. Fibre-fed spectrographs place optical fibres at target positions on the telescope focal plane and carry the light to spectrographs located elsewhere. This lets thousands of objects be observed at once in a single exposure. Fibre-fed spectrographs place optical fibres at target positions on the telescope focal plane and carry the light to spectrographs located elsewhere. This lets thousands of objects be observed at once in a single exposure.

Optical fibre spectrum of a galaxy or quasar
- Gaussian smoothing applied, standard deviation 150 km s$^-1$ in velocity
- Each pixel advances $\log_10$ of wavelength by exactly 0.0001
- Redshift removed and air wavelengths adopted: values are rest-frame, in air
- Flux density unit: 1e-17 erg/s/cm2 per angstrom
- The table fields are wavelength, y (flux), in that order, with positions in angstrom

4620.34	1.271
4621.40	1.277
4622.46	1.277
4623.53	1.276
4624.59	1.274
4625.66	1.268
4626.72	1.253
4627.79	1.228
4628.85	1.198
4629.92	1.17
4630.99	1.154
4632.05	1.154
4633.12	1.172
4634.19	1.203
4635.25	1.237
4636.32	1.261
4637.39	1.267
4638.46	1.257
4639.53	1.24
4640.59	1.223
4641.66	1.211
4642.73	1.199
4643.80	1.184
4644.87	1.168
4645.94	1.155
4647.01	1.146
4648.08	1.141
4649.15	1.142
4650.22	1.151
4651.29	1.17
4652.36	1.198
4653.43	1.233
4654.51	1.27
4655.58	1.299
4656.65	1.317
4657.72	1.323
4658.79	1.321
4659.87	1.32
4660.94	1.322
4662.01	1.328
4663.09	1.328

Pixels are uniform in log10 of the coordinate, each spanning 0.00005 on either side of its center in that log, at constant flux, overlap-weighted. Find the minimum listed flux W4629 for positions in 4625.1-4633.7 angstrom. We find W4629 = 1.154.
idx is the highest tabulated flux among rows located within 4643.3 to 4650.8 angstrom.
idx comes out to 1.184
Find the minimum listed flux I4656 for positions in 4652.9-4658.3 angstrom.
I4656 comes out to 1.233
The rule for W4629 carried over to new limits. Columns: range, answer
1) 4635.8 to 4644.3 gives 1.184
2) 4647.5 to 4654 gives 1.141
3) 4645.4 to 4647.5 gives 1.146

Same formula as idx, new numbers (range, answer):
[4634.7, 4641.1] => 1.267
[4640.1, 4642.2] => 1.223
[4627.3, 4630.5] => 1.228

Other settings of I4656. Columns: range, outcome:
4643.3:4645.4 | 1.168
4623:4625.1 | 1.274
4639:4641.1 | 1.223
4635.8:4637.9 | 1.261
